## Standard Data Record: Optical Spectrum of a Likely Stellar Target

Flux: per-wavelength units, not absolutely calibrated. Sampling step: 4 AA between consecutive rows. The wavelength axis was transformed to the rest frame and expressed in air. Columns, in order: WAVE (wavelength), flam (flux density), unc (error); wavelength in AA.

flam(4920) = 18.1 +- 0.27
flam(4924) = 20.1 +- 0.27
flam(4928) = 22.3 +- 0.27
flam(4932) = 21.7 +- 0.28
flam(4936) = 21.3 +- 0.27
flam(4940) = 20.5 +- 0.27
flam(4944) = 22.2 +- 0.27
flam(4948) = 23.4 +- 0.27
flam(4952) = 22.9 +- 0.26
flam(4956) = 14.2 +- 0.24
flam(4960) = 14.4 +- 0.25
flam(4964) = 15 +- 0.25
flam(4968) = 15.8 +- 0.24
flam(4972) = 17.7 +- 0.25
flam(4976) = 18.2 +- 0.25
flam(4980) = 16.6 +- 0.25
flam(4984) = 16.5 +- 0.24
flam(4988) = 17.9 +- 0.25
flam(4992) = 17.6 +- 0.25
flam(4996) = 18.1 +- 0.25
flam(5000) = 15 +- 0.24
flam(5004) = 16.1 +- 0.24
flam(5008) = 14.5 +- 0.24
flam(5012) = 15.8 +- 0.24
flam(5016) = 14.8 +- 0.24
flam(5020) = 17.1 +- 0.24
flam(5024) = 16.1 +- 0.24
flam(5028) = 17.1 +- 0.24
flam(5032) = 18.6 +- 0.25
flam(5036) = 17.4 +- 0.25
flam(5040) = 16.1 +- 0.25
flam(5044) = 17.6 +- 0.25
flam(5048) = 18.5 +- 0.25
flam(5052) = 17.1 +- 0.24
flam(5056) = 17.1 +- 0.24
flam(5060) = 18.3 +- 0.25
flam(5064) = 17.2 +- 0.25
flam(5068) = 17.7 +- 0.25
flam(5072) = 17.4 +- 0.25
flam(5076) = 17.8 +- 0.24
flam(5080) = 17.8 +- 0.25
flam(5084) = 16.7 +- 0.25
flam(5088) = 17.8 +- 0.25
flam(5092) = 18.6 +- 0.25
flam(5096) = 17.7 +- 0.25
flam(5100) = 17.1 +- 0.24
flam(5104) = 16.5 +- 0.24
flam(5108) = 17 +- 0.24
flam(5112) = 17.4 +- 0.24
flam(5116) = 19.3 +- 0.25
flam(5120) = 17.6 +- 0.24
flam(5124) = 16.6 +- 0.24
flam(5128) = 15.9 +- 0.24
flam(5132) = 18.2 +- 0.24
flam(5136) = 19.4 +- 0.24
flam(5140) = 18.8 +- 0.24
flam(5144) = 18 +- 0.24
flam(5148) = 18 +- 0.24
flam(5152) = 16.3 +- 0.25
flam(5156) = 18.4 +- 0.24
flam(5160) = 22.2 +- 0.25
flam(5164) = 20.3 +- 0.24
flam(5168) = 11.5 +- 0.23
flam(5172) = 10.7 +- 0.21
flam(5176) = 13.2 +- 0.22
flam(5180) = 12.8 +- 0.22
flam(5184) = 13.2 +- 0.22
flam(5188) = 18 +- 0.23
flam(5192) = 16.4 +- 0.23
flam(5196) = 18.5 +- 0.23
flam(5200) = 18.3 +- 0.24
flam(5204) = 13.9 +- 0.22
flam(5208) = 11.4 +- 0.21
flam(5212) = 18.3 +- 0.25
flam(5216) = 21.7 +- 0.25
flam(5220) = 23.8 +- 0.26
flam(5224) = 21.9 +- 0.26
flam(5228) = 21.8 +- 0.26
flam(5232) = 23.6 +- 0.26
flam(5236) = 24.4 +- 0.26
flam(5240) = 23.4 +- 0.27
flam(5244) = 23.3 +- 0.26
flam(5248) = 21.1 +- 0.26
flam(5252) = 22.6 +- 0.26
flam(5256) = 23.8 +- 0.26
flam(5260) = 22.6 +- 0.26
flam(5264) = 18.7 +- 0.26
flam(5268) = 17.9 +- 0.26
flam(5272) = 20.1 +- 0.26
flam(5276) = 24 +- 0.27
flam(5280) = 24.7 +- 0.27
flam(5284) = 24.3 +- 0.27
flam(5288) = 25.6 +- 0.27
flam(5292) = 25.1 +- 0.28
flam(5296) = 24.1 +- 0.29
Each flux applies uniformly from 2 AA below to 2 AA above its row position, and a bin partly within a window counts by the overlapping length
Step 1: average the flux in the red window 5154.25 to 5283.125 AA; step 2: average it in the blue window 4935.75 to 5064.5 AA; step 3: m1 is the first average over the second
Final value 1.1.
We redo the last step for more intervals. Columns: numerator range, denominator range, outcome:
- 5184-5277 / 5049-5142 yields 1.15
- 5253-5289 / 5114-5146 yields 1.24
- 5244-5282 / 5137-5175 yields 1.28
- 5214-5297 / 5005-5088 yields 1.34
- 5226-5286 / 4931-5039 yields 1.27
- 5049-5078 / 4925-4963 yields 0.87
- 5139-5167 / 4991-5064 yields 1.11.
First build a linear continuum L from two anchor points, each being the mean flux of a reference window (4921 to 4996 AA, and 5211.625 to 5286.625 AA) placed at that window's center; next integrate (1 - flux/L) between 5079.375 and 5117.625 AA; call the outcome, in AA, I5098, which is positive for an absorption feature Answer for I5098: 5.44 AA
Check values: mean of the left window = 18.8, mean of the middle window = 17.6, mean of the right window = 22.3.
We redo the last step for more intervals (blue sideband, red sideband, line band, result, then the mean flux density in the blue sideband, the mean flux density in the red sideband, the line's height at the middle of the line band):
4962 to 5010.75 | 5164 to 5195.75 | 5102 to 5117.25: -2.3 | 16.6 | 14.4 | 15.2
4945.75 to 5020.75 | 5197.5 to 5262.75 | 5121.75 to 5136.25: 1.5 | 16.9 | 20.9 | 19.3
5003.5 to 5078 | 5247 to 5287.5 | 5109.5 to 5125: 0.8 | 17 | 22.1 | 18.7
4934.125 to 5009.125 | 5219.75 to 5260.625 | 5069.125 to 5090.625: 2.5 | 17.8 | 22.9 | 19.9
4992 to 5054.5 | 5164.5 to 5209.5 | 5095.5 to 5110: -1.2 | 16.7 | 14.6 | 15.7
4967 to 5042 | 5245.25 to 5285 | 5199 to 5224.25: 3.2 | 16.7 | 21.9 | 20.9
